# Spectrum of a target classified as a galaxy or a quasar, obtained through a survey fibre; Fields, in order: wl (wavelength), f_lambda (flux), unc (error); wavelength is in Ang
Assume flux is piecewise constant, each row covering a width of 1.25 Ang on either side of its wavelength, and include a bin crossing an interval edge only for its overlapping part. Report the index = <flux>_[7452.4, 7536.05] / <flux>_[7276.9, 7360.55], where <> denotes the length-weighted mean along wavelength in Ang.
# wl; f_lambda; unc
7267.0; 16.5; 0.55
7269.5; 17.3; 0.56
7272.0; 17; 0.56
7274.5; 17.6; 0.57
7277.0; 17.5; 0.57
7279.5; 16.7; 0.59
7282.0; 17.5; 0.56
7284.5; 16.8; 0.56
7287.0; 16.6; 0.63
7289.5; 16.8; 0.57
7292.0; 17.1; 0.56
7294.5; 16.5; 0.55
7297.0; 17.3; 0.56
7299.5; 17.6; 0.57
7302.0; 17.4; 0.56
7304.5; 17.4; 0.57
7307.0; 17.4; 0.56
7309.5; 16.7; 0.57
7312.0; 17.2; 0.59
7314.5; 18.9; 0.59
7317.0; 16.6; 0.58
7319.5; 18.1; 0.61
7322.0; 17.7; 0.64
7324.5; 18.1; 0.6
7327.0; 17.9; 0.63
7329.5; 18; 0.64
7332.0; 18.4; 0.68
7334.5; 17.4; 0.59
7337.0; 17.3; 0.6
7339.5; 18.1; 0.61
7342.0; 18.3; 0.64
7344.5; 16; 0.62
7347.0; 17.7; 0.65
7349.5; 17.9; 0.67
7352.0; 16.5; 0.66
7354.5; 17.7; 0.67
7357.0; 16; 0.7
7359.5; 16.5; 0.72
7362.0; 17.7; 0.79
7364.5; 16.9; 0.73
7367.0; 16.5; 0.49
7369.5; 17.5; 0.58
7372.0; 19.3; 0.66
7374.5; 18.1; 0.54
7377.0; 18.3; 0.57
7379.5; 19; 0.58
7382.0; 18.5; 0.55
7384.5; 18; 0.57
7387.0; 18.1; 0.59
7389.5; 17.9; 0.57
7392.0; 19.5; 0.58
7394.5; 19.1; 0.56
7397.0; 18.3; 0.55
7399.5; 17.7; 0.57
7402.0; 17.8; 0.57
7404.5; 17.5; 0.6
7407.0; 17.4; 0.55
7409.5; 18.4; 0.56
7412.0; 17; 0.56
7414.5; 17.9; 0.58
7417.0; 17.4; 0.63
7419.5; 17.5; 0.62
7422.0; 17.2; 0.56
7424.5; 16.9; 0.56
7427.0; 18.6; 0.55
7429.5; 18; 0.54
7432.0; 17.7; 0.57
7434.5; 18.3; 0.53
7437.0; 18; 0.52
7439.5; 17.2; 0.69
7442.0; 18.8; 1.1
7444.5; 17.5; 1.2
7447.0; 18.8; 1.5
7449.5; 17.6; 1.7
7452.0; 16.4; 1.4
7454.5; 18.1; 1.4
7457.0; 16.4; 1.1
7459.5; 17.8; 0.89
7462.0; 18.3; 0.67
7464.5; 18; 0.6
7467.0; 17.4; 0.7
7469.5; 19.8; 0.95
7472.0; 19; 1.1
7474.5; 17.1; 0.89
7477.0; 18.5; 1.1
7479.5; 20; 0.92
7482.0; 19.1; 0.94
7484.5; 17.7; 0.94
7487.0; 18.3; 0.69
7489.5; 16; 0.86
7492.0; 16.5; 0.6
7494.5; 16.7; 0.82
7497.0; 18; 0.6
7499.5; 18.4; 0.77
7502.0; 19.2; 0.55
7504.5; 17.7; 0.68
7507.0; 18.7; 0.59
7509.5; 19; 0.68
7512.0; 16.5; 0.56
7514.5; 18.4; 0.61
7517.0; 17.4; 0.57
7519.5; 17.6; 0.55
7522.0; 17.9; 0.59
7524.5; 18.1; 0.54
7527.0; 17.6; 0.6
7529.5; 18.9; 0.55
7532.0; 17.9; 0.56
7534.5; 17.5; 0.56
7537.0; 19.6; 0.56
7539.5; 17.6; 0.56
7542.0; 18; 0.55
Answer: 1.04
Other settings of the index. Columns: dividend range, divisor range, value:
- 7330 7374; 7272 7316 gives 1.01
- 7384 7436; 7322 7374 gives 1.02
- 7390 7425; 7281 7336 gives 1.02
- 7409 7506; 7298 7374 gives 1.02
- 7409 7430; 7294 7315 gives 1.02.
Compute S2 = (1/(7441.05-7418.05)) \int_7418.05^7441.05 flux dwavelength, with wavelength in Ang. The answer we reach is 17.7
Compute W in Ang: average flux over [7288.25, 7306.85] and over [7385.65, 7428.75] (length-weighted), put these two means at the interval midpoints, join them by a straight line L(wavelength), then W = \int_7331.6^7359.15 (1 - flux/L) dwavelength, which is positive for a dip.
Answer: 0.2 Ang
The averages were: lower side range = 17.2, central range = 17.3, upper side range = 17.9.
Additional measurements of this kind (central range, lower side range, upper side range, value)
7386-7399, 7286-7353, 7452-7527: -0.6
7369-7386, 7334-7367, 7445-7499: -1.0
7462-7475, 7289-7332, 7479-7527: -0.4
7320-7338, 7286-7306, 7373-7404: -0.3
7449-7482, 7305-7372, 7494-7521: -0.4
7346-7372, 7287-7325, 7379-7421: 0.8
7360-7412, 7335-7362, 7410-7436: -1.7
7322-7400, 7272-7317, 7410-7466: -1.7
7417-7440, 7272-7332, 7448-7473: 0.1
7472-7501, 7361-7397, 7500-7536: 0.3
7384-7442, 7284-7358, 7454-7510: -0.4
